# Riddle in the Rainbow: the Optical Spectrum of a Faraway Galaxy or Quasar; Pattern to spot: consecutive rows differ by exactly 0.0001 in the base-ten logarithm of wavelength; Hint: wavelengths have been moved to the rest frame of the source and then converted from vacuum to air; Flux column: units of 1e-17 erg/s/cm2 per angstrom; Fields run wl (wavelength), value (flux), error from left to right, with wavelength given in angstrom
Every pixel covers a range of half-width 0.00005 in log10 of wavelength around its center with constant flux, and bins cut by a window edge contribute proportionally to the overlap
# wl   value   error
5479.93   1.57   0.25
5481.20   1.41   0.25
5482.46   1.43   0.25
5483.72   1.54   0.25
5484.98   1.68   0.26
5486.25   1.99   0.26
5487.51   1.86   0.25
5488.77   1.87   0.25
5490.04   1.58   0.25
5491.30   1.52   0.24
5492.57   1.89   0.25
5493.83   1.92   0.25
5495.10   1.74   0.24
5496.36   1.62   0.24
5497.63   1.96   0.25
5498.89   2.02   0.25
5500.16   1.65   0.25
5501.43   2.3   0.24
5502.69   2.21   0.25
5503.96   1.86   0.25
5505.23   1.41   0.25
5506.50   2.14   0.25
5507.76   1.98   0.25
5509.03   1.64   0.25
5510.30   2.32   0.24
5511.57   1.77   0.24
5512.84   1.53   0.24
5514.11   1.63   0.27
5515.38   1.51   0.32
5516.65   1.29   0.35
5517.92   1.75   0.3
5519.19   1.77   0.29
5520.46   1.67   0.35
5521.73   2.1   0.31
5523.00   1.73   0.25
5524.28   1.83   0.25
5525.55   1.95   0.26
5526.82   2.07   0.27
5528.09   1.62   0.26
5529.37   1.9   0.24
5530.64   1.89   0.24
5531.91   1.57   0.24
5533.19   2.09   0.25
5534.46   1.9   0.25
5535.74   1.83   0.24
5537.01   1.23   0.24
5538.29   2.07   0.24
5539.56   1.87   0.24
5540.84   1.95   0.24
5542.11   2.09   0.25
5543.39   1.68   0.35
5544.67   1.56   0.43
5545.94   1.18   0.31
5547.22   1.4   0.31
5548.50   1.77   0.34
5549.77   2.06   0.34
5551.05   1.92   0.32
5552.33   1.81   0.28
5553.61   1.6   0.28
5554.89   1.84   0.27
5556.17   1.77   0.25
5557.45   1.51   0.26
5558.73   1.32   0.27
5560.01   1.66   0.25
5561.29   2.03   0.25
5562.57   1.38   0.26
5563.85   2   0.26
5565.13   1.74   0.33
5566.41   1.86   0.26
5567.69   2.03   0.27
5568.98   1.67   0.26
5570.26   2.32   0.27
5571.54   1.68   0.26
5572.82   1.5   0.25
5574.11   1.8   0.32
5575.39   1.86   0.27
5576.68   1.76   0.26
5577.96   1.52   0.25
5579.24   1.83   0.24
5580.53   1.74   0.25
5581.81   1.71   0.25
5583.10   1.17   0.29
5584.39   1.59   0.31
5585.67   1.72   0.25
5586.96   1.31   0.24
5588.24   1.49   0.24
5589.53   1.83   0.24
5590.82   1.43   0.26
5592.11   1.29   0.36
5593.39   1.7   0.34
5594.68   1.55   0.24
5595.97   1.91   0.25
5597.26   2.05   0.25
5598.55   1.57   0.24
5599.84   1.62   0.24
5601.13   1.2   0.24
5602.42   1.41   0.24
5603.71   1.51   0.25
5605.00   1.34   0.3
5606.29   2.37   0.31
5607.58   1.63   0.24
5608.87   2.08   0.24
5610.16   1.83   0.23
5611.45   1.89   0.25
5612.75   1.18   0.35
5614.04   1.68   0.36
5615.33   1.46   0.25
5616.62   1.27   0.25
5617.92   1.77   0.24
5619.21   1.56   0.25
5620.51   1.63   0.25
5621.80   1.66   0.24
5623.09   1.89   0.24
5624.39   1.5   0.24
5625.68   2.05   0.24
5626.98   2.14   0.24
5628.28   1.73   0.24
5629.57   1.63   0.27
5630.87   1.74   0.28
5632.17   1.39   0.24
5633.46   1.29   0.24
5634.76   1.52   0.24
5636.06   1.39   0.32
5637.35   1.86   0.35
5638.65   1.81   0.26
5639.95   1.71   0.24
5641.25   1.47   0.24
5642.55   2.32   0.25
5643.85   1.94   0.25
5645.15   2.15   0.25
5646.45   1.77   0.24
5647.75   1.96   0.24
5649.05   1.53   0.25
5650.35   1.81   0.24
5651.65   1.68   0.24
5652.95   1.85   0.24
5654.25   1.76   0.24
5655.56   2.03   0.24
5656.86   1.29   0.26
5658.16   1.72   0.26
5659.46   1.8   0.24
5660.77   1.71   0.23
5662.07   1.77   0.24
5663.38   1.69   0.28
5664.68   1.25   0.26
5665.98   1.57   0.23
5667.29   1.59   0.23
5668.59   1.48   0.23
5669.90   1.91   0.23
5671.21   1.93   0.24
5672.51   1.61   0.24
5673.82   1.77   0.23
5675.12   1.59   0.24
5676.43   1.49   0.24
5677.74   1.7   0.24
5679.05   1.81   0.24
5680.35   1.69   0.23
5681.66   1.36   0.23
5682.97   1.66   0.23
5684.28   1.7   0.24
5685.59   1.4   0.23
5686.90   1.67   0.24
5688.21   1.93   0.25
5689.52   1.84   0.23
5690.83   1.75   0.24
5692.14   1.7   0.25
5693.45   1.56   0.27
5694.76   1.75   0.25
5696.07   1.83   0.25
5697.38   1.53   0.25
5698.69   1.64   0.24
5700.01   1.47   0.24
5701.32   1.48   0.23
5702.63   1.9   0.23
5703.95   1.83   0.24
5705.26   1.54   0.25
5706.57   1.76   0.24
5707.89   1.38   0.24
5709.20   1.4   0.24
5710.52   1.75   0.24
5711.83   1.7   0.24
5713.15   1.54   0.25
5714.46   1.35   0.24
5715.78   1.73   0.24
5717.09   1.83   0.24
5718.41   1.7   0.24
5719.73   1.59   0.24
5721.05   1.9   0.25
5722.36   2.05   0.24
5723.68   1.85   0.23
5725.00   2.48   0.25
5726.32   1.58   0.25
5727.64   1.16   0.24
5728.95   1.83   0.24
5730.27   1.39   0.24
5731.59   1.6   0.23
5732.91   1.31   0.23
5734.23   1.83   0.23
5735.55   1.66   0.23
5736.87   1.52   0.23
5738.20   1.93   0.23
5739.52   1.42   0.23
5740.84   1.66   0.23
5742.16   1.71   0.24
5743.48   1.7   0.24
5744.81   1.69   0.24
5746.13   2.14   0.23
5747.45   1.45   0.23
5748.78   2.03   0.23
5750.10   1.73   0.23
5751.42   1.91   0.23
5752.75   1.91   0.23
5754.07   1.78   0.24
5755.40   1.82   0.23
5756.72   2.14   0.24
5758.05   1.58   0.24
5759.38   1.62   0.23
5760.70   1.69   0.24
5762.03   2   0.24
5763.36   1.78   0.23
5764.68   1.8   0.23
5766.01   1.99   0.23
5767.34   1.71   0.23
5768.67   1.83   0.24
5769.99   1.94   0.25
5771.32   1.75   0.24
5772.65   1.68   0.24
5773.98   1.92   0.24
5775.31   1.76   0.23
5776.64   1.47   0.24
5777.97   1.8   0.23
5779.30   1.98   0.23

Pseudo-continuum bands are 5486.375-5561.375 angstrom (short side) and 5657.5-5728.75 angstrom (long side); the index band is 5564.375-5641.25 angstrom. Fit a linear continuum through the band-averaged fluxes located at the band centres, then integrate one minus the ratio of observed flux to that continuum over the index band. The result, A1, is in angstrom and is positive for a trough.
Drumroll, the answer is 2.95 angstrom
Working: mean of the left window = 1.78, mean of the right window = 1.67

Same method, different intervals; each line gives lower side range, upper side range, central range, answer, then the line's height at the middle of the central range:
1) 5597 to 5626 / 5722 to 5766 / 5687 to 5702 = 0.3 angstrom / 1.71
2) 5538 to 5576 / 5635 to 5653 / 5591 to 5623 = 2.7 angstrom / 1.78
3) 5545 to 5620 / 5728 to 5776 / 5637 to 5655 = -1.4 angstrom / 1.7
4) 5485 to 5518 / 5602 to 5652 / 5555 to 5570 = 0.1 angstrom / 1.76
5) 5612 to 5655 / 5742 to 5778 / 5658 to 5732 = 3.3 angstrom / 1.75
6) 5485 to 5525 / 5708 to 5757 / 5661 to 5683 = 1.3 angstrom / 1.74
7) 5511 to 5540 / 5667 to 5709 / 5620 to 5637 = 0.4 angstrom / 1.7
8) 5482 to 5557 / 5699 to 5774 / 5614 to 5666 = 1.4 angstrom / 1.75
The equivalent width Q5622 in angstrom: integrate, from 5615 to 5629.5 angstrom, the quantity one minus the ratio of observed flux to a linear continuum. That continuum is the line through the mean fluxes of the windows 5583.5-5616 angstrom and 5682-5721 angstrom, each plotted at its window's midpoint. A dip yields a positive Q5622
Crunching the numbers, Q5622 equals -0.6 angstrom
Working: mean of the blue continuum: 1.62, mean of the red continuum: 1.65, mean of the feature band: 1.7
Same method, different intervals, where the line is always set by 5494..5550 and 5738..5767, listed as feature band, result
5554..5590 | 1.9 angstrom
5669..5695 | 1.5 angstrom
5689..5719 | 2.4 angstrom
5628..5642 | 1.5 angstrom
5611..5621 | 1.4 angstrom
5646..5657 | 0.2 angstrom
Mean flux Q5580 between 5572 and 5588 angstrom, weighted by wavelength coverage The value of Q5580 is 1.62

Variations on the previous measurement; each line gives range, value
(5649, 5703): 1.67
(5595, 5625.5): 1.66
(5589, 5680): 1.69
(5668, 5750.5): 1.68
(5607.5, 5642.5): 1.67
